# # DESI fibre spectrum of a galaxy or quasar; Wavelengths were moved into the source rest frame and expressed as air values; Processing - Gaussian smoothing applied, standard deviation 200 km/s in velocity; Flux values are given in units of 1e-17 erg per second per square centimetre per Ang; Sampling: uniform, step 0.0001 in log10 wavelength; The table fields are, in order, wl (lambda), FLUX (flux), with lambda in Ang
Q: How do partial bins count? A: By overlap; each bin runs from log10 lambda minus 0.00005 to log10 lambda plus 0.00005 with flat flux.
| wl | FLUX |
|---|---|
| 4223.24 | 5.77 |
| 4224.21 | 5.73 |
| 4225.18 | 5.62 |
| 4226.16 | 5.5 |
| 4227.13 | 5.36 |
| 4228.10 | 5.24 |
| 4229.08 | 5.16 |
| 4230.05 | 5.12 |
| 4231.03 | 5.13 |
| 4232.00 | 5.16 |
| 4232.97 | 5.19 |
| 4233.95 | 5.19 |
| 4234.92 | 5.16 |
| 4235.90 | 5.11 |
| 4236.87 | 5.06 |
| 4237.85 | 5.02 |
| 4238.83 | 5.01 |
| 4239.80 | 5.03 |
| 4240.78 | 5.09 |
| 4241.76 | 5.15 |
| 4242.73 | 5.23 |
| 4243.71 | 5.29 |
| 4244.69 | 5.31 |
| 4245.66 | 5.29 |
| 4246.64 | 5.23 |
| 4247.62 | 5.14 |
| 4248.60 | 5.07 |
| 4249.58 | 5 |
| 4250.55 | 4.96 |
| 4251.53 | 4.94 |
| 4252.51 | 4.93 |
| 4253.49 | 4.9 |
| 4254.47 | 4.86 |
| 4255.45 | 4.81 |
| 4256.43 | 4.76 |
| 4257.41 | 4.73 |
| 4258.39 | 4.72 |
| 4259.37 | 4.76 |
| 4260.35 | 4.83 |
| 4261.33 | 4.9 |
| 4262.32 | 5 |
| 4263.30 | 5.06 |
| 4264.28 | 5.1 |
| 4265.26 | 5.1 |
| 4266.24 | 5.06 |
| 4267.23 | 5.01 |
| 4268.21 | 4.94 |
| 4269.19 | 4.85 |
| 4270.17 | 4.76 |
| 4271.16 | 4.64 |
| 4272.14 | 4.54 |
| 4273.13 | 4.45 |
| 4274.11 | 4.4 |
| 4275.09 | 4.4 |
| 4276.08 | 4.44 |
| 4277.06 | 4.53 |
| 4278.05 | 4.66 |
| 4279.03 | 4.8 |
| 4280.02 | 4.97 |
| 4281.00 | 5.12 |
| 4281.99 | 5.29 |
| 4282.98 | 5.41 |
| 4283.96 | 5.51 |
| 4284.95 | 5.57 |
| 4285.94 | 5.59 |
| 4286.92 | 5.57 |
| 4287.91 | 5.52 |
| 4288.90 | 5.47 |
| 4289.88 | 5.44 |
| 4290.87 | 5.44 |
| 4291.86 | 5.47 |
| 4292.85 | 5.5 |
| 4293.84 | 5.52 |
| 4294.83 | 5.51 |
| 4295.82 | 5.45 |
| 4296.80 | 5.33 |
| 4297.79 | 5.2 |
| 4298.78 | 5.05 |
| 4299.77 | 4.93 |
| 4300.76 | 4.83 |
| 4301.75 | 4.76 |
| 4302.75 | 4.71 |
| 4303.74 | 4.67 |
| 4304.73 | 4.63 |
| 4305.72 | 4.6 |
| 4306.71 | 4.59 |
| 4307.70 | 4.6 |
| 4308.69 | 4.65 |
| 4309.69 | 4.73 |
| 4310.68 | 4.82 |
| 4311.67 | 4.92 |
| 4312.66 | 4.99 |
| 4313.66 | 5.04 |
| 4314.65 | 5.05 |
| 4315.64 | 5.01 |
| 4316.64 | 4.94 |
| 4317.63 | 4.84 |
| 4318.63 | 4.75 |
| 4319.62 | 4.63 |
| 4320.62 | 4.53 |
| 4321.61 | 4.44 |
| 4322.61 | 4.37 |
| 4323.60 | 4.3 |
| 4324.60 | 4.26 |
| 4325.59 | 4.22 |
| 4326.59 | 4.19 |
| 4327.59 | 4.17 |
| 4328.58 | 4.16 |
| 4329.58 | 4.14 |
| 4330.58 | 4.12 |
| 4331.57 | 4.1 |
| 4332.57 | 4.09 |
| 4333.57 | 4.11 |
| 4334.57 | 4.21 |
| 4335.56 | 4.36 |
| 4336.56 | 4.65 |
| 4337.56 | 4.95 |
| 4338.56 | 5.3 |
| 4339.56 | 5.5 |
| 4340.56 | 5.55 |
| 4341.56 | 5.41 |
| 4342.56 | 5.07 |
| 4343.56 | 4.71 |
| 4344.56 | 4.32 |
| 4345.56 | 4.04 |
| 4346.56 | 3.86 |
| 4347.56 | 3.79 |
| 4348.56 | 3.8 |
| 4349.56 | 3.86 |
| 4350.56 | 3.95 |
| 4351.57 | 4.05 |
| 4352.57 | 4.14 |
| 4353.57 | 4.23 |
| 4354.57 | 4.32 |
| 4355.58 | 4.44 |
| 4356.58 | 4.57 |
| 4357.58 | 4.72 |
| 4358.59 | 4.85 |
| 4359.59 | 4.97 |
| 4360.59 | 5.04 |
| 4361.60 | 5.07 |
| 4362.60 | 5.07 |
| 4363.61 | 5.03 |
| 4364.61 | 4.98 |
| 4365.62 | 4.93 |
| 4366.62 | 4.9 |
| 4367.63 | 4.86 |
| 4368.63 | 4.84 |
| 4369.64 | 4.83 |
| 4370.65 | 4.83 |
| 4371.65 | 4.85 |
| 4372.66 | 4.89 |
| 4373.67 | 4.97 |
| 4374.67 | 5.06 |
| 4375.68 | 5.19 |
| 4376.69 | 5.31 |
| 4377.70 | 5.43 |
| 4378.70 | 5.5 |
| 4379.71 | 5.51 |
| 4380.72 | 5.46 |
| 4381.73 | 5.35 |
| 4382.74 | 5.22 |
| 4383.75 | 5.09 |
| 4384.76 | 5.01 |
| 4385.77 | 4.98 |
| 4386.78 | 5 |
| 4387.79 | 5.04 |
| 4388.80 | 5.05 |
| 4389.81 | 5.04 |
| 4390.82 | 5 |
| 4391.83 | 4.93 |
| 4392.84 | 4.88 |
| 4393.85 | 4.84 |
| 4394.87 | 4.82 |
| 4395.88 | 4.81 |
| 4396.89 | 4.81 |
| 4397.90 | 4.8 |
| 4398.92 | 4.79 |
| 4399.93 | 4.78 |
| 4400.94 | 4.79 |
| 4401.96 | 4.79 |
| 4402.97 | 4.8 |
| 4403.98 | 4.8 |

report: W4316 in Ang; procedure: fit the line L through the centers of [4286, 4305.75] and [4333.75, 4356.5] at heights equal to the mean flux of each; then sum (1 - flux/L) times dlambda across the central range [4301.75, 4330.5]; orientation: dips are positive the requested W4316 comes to 1.8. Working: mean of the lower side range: 5.2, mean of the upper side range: 4.47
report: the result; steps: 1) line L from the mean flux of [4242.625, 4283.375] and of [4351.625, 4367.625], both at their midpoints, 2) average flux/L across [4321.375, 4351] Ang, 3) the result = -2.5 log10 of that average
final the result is 0.09 mag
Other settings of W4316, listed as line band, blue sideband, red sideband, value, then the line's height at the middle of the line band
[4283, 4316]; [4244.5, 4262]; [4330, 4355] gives -3.10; 4.67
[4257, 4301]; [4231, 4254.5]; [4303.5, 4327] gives -1.61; 4.88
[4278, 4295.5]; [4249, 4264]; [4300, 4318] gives -1.95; 4.83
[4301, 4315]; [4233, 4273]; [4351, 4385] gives 0.53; 4.96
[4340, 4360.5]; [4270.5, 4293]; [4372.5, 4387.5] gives 2.83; 5.16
